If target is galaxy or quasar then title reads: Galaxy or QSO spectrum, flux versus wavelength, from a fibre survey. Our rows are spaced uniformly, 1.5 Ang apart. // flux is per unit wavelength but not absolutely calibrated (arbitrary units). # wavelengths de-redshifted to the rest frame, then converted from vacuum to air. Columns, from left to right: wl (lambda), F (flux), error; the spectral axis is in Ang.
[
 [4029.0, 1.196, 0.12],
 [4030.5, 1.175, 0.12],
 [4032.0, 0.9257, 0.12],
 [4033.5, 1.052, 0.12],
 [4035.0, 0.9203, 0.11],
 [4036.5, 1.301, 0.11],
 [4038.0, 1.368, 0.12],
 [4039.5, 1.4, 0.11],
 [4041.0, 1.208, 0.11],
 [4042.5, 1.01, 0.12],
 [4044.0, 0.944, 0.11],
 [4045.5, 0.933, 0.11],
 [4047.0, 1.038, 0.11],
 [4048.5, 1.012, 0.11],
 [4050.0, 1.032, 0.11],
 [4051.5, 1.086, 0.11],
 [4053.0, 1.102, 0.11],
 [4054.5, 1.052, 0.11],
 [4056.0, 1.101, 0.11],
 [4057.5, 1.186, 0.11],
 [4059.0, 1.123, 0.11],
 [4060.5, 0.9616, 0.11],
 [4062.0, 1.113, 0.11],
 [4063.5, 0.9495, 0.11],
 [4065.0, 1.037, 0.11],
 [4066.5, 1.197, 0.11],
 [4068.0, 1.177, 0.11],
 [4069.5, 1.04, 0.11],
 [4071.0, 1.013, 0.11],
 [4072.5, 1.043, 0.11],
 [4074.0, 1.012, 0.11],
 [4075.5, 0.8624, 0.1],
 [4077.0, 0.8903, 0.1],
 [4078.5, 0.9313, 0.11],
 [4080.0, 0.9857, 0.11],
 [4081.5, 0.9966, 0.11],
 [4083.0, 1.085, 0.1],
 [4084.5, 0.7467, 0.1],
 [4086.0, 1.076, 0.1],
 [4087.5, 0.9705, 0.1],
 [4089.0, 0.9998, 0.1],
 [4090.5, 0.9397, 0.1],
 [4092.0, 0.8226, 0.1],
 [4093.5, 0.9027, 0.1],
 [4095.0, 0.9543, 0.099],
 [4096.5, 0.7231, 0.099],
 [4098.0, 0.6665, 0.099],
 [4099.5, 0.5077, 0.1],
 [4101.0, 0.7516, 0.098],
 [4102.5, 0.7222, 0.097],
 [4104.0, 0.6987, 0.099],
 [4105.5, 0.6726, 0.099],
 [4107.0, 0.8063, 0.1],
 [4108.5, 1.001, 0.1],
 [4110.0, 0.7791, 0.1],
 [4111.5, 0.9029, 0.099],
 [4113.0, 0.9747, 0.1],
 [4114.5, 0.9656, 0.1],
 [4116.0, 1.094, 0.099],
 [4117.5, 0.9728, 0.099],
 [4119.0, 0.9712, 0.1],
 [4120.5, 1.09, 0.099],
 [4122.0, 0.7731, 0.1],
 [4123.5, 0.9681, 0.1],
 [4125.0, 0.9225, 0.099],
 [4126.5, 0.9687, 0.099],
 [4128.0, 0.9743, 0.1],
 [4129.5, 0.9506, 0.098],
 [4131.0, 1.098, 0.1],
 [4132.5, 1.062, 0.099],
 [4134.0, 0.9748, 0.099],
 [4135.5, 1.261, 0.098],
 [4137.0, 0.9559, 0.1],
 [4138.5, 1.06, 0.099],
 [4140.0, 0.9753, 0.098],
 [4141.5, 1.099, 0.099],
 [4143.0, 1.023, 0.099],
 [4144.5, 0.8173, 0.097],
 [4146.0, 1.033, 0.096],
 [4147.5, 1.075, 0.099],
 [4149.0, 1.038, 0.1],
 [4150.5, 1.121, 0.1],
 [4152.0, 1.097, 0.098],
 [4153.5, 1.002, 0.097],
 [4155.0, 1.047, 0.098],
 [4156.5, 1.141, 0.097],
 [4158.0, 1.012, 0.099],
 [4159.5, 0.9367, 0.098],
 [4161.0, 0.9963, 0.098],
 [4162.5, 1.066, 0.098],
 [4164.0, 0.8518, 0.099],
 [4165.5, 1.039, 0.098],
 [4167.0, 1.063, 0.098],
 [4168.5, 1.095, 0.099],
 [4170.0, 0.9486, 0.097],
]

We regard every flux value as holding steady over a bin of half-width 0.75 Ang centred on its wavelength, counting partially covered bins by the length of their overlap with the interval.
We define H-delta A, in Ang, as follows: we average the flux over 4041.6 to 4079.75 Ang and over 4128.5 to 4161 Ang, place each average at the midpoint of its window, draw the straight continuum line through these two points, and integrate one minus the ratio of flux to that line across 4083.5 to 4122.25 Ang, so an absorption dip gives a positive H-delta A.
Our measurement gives 6.27 Ang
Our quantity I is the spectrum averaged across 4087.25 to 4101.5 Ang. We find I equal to 0.82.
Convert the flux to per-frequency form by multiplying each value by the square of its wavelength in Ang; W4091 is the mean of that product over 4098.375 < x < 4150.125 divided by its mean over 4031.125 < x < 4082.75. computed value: 0.9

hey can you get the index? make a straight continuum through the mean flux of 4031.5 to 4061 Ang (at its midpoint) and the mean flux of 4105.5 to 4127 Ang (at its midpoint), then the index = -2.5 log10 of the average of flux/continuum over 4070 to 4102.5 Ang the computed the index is 0.12 mag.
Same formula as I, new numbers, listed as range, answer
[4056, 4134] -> 0.944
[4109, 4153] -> 1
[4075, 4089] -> 0.954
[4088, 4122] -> 0.859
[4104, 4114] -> 0.847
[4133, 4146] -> 1.02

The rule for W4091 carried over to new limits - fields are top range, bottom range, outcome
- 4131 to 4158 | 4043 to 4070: 1.03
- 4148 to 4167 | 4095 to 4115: 1.34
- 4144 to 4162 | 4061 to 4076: 1.03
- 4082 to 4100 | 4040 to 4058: 0.84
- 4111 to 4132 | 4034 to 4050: 0.91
